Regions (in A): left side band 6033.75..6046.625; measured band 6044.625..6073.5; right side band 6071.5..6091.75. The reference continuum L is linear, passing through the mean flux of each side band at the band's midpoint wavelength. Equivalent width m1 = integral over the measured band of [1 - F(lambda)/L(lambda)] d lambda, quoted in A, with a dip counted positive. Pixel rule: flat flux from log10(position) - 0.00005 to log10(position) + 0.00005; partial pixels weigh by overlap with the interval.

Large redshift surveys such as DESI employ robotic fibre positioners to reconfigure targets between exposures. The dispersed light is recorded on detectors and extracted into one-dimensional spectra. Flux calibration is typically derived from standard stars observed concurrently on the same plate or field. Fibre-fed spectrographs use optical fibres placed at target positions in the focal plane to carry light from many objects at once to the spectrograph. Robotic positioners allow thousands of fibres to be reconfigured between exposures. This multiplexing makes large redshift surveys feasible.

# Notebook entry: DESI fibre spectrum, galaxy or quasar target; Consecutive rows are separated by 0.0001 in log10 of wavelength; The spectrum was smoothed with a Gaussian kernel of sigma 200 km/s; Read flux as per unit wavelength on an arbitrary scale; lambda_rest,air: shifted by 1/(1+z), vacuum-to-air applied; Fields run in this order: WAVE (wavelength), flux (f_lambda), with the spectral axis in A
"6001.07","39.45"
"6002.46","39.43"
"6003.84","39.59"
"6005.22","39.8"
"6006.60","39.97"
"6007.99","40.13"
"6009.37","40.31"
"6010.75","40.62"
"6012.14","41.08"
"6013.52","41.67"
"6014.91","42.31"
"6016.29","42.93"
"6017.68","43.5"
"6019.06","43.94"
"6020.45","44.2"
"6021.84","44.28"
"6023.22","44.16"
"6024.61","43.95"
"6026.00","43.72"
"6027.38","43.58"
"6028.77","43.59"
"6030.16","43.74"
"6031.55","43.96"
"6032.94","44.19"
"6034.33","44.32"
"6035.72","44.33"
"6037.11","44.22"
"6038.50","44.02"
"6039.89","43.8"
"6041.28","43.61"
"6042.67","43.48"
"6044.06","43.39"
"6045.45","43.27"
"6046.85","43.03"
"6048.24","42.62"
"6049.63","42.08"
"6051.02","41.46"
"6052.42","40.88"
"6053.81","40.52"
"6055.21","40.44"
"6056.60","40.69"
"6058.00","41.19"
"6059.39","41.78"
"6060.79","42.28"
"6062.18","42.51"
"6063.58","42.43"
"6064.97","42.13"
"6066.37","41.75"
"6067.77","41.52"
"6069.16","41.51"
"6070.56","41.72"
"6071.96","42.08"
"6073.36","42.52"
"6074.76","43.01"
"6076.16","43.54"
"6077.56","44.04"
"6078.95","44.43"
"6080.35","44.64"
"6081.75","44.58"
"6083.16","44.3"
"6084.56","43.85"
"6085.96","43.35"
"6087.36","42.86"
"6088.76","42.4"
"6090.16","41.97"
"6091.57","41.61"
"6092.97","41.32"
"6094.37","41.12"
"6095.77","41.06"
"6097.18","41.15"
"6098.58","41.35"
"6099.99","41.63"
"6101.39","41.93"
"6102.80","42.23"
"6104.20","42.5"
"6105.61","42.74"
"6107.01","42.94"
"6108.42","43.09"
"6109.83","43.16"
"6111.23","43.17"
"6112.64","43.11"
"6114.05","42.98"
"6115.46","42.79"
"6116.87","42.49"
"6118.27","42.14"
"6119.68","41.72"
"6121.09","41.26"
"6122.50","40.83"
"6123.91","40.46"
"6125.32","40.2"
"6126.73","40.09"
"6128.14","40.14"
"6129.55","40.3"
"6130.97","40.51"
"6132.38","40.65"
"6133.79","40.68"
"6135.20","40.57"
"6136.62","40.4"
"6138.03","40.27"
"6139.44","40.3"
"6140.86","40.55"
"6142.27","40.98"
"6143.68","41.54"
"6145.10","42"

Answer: 1.2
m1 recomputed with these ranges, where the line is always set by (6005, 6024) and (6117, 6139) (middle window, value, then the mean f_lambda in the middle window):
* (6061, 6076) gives -0.3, 42.2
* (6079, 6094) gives -0.7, 43.1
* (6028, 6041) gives -0.7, 44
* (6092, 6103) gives -0.1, 41.4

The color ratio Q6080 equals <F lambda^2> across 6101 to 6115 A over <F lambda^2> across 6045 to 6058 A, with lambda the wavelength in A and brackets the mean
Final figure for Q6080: 1.0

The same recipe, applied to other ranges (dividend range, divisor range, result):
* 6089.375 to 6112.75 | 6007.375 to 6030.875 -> 1.01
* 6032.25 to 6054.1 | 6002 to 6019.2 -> 1.06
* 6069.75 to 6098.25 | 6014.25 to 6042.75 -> 0.99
